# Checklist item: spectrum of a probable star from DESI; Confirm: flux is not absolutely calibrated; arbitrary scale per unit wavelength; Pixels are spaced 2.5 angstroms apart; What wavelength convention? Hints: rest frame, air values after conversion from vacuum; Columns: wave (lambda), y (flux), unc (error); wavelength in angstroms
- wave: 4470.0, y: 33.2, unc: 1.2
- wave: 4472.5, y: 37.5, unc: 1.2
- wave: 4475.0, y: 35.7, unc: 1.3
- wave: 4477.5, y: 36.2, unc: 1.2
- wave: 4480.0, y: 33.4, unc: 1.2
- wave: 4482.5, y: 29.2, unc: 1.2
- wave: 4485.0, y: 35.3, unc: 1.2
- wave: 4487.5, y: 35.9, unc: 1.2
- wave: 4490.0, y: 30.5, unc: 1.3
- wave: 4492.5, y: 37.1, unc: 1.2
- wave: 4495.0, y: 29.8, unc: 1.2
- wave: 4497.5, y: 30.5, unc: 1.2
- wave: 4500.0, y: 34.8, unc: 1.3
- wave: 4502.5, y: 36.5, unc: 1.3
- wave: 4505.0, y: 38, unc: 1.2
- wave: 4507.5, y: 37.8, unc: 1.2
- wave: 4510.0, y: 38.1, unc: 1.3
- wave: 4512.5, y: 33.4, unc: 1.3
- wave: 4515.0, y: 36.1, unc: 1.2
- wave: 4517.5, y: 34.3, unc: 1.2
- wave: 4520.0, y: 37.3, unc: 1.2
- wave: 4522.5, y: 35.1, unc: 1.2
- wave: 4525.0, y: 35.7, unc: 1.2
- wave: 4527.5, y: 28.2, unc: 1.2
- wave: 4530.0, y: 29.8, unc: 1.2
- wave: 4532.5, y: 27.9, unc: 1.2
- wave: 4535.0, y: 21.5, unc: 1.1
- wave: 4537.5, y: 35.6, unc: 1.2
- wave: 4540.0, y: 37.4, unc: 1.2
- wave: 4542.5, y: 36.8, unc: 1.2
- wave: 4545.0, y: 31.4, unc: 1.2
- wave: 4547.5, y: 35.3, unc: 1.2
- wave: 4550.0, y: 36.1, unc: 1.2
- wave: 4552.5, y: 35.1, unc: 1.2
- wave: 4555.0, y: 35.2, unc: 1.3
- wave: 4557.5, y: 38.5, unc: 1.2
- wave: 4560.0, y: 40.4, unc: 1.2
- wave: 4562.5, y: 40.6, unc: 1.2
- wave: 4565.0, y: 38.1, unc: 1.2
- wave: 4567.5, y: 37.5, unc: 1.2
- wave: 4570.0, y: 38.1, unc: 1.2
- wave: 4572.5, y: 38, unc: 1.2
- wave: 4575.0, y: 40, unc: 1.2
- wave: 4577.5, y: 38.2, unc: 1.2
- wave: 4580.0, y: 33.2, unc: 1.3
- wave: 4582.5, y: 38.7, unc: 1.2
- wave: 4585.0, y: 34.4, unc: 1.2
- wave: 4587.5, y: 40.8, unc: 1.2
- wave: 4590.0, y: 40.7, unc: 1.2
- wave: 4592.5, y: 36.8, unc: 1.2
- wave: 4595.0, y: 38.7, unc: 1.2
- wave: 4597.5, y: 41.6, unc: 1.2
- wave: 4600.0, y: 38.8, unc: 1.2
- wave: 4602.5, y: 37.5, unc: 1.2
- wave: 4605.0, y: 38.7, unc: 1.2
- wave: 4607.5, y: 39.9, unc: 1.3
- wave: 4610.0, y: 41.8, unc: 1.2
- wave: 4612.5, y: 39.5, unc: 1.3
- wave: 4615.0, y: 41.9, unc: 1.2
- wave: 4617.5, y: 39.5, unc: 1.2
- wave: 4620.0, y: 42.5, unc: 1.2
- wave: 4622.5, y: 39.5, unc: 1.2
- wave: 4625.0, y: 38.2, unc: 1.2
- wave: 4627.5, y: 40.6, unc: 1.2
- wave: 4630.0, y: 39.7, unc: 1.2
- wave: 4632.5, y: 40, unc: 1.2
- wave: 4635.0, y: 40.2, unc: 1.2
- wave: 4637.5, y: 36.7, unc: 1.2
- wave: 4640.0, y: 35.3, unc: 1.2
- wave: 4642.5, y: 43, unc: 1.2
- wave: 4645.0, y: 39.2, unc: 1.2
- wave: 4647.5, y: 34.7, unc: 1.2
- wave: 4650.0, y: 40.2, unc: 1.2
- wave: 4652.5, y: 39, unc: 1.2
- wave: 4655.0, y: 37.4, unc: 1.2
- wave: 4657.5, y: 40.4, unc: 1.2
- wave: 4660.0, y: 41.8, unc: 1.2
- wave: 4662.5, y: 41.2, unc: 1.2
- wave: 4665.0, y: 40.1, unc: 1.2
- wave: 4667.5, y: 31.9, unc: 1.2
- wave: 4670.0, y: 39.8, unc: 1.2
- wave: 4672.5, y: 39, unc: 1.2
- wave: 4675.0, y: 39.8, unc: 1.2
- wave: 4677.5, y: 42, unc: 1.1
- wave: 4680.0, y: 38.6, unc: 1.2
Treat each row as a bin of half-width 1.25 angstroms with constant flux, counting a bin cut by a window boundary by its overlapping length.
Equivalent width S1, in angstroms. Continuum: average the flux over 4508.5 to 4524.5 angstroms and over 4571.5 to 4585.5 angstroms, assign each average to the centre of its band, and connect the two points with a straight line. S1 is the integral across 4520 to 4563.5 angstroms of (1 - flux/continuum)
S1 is 2.6 angstroms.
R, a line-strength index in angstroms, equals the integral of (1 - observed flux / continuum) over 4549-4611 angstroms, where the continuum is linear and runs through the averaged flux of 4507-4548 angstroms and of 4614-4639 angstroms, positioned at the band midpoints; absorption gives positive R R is -2.4 angstroms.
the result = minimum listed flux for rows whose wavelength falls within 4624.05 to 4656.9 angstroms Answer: 34.7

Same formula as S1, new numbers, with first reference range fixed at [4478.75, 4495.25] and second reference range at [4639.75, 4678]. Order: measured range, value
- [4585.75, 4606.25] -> -1.2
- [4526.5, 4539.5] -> 2.1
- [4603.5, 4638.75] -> -2.0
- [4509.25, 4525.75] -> -0.7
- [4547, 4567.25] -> -1.1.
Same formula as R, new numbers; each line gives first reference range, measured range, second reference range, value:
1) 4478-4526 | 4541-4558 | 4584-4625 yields 0.7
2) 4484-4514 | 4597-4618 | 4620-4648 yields -0.9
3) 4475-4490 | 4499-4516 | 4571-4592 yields -0.7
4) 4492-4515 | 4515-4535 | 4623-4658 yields 2.0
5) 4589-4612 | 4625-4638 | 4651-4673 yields -0.1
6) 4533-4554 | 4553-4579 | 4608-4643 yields -2.3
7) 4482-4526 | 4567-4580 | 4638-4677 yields -0.4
